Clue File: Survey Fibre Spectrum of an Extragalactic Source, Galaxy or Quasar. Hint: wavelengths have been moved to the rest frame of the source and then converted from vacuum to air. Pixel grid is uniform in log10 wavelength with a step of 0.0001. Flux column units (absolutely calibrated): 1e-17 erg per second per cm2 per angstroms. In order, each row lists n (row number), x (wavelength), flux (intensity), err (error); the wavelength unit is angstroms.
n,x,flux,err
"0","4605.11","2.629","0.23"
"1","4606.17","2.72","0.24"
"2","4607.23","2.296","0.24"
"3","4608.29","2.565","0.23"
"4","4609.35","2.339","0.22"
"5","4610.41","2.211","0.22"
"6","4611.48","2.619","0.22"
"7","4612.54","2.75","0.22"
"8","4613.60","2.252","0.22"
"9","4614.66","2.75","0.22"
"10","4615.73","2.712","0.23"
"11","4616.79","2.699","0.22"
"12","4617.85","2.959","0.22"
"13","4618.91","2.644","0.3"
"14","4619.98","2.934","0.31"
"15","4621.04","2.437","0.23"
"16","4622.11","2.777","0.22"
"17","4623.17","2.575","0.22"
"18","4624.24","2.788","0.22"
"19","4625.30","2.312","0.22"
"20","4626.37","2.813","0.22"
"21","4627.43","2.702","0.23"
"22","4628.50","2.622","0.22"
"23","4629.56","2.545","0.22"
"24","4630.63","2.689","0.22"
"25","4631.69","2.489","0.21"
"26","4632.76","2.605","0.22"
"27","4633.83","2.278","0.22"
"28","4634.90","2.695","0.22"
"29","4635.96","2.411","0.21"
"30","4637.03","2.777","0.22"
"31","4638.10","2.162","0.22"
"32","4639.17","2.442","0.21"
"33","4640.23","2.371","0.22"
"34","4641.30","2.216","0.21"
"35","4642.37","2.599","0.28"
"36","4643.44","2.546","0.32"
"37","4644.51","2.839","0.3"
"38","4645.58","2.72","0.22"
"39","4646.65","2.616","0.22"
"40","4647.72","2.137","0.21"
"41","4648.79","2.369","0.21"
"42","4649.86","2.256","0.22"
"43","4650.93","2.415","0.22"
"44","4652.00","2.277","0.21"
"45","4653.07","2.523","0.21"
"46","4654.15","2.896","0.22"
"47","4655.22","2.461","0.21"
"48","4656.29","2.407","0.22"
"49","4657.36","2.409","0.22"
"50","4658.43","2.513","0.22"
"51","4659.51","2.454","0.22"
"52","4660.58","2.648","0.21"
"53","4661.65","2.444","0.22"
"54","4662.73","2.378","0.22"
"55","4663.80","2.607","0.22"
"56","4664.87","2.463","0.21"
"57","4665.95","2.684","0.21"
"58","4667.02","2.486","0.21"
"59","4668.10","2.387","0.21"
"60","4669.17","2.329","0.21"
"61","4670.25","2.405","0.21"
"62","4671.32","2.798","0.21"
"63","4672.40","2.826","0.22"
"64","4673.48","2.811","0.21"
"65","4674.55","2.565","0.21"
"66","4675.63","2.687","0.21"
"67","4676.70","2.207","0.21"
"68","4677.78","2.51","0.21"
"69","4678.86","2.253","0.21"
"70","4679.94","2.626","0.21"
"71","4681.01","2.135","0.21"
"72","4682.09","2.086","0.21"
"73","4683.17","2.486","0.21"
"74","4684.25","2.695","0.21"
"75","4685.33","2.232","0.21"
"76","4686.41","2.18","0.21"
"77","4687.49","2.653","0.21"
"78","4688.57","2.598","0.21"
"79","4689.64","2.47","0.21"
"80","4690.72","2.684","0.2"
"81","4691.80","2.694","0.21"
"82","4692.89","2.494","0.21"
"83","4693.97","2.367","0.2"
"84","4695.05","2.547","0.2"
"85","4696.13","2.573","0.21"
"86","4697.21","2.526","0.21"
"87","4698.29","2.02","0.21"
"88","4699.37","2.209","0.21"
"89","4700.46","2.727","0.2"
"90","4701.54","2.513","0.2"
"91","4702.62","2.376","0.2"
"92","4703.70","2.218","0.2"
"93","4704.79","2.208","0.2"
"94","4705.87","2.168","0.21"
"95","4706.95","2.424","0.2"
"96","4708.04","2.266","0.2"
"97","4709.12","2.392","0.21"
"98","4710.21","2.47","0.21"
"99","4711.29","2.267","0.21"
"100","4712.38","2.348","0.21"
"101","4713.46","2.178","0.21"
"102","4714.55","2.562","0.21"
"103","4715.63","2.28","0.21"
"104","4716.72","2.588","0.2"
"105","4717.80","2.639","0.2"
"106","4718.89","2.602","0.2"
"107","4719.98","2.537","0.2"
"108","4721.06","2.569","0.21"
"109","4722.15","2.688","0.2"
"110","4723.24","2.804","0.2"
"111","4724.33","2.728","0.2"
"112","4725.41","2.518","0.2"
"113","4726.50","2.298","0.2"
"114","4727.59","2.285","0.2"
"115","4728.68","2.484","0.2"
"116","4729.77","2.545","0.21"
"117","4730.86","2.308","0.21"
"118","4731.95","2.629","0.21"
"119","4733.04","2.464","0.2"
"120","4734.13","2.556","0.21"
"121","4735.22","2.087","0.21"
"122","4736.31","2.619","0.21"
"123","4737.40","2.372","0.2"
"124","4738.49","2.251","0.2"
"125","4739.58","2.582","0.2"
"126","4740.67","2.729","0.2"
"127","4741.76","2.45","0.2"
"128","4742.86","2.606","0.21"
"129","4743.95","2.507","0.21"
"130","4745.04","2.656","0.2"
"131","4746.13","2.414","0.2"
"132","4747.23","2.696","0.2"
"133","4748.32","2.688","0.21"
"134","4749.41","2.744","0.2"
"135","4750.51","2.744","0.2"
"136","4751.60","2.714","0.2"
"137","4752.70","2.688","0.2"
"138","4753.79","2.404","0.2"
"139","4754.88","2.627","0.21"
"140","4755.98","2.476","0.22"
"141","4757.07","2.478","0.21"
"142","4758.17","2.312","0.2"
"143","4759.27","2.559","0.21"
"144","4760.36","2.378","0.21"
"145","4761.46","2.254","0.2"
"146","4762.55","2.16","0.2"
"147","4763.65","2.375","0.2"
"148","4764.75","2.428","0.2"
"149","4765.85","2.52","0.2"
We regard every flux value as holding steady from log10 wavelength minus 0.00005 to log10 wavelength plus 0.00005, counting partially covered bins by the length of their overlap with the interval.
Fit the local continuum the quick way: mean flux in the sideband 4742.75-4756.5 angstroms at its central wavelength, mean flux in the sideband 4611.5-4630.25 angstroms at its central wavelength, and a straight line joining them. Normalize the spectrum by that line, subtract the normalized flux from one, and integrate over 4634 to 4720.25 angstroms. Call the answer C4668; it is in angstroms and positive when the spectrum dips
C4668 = 5.9 angstroms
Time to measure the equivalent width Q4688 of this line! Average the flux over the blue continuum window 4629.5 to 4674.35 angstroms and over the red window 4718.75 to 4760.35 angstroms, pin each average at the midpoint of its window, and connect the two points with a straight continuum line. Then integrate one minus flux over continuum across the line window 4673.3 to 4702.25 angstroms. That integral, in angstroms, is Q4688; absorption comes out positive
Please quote 0.7 angstroms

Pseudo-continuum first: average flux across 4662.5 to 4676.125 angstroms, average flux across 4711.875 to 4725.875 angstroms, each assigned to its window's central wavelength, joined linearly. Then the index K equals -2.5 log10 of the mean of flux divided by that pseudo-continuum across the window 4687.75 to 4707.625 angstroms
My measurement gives 0.05 mag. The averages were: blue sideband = 2.58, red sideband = 2.54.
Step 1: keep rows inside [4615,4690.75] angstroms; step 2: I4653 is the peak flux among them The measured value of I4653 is 2.959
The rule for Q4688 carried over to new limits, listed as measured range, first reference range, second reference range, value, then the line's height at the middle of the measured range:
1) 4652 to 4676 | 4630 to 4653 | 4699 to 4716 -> -1.1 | 2.43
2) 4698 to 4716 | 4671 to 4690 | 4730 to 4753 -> 1.3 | 2.51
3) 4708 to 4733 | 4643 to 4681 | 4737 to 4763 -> 0.4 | 2.52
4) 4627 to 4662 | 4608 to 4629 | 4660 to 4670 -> 0.7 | 2.55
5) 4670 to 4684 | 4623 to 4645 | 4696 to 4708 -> -0.4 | 2.42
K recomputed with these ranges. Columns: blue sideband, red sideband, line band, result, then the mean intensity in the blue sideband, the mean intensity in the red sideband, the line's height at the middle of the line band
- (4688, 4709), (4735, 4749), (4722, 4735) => -0.006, 2.43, 2.53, 2.49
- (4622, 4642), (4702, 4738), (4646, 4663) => 0.026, 2.54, 2.44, 2.51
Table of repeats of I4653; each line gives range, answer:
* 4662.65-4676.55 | 2.826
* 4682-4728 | 2.804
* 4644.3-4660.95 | 2.896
